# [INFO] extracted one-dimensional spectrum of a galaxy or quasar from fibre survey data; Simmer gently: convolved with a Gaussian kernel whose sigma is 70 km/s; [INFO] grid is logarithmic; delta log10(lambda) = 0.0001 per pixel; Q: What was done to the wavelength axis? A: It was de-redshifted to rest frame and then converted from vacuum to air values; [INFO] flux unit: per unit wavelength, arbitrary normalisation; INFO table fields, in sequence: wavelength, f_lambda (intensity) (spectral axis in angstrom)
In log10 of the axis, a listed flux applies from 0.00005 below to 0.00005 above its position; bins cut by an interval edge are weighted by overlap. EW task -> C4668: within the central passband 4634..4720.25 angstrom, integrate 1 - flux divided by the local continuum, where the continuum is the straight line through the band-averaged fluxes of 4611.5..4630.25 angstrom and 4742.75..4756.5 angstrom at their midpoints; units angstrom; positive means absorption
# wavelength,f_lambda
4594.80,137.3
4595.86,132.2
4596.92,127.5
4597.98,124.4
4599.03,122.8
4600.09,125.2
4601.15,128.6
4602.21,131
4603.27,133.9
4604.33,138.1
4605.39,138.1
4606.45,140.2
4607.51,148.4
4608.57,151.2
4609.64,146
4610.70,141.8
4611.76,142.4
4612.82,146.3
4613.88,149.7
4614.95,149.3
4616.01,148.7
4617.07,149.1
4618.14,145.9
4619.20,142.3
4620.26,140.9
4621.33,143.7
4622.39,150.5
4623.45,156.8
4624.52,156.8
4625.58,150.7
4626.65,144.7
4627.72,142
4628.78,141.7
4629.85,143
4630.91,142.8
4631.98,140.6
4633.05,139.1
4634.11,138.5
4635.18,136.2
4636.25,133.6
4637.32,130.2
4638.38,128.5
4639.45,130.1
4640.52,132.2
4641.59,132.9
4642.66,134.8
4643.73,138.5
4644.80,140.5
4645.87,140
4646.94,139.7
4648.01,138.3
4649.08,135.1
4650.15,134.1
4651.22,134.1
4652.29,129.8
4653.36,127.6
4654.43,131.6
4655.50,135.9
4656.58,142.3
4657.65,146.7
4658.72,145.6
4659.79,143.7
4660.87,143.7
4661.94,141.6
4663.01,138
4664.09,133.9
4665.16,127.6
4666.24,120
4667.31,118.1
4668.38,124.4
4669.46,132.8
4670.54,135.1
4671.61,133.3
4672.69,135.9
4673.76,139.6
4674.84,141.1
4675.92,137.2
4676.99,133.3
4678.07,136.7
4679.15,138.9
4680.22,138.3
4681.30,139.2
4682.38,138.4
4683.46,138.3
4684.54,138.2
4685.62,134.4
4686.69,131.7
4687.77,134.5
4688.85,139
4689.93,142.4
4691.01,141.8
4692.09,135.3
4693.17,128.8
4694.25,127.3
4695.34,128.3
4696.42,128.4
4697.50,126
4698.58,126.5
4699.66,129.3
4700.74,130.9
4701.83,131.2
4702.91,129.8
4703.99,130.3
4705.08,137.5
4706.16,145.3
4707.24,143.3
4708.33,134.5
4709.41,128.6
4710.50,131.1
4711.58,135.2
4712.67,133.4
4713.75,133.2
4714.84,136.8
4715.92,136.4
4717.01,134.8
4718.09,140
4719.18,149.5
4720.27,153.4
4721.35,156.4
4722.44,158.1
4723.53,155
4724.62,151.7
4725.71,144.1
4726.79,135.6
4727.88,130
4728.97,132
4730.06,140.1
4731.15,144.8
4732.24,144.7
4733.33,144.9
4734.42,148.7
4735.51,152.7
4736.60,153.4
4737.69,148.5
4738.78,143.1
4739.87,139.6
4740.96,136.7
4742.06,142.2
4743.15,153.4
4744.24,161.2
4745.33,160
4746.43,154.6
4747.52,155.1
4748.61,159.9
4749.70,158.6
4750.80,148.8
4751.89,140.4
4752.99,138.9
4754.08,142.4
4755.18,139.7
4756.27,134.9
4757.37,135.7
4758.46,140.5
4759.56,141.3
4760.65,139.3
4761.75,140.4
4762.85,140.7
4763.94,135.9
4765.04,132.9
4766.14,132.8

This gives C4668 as 7.7 angstrom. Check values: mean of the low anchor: 147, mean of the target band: 135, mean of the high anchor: 150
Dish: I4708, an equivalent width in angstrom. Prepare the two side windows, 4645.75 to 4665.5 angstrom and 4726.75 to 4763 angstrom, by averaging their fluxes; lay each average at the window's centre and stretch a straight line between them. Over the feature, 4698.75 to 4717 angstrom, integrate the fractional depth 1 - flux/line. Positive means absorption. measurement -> 1.0 angstrom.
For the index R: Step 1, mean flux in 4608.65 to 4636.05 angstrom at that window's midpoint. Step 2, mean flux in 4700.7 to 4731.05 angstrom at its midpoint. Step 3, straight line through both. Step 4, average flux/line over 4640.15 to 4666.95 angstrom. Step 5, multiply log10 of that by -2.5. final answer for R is 0.05 mag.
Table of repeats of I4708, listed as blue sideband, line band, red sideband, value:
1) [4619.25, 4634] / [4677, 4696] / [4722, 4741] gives 1.2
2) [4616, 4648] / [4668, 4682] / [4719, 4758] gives 0.7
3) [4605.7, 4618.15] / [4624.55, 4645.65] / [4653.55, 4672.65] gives 0.4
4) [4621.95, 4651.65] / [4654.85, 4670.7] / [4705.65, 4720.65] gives 0.4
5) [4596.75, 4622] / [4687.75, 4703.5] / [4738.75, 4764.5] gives 1.2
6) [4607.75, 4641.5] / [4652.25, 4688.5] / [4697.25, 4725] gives 1.3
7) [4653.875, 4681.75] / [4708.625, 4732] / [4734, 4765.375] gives 0.2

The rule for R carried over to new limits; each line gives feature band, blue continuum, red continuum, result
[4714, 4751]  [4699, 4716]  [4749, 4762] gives -0.067 mag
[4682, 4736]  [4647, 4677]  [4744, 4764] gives 0.020 mag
